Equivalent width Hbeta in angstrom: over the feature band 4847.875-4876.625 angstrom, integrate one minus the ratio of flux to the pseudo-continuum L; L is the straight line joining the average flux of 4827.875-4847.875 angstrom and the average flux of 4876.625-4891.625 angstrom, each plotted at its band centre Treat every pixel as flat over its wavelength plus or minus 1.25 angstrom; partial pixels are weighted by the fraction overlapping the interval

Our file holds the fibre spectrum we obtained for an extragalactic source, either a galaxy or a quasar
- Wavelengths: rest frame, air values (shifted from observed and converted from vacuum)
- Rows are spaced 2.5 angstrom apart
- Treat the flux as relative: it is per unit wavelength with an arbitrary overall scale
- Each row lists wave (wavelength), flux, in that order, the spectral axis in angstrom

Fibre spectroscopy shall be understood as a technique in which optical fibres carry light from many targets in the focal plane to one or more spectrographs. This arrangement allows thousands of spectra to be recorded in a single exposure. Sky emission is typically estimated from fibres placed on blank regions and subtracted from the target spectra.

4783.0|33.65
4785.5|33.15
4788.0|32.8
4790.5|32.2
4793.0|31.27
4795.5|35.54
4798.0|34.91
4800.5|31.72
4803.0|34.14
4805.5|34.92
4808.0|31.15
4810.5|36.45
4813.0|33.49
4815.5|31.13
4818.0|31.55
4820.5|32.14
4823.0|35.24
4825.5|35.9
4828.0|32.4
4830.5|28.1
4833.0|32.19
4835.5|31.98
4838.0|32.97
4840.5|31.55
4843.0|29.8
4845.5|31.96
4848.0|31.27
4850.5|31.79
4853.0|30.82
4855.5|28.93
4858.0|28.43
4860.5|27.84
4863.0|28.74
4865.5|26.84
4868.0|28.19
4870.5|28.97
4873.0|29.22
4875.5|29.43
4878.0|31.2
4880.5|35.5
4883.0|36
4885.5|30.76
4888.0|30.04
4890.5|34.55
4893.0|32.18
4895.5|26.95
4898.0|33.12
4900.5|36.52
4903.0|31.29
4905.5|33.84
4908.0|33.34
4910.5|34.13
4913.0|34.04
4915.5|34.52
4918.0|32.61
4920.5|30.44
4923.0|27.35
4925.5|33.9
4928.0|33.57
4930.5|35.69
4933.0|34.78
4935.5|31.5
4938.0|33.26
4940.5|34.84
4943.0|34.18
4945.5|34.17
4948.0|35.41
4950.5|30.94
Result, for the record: 2.7 angstrom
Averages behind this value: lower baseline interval 31.3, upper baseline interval 33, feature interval 29.1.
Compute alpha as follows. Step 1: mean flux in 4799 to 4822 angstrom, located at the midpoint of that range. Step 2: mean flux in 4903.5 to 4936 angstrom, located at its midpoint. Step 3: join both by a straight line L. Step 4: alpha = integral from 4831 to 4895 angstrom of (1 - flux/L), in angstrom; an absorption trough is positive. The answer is 4.4 angstrom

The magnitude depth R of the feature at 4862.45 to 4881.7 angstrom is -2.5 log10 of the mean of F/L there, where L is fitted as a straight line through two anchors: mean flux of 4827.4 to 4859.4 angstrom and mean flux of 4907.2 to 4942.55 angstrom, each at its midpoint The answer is 0.07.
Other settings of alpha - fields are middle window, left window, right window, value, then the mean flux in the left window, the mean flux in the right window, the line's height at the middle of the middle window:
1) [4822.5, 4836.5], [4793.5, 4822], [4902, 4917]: 0.4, 33.3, 33.5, 33.4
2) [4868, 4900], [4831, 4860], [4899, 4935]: 0.7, 30.9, 33.2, 32.2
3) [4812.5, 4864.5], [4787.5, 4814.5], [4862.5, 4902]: 1.9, 33.5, 31.2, 32.4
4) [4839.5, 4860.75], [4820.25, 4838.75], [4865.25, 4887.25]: 1.0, 32.6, 30.8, 31.8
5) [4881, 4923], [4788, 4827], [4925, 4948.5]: 1.6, 33.4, 34.1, 33.9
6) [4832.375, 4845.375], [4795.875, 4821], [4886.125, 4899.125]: 0.3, 33.3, 31.3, 32.6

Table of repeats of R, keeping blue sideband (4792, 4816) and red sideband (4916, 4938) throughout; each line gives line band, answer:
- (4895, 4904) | 0.013 mag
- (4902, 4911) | -0.012 mag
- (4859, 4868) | 0.186 mag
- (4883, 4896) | 0.043 mag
